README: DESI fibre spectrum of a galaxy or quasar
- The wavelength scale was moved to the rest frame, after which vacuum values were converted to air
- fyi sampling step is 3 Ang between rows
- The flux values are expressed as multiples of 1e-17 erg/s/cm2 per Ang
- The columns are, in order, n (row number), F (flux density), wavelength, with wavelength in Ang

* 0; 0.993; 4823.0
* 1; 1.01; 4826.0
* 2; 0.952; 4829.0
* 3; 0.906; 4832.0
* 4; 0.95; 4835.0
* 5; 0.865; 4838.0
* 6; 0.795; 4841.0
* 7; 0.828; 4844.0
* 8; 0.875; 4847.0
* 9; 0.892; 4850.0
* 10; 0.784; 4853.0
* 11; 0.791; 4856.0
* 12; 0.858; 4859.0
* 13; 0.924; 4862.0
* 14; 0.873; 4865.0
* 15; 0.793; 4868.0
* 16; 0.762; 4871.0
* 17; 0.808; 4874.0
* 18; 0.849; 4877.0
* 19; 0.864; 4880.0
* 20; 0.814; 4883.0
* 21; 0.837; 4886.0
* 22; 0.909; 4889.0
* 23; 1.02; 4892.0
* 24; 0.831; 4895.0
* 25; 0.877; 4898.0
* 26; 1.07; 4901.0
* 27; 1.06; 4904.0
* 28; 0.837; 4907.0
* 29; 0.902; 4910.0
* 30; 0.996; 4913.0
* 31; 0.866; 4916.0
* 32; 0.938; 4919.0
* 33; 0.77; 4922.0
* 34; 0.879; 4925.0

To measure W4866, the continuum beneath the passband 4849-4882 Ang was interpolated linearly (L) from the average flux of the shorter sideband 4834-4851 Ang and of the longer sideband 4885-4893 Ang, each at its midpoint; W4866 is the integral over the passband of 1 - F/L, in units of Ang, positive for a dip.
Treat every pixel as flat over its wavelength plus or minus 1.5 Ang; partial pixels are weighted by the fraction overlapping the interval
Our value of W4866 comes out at 2.1 Ang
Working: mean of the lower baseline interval 0.864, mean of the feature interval 0.835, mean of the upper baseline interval 0.921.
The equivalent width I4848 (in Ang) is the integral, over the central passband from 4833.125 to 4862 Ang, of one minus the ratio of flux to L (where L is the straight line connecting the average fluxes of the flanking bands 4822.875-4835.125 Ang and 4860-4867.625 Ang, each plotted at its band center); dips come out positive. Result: 2.02 Ang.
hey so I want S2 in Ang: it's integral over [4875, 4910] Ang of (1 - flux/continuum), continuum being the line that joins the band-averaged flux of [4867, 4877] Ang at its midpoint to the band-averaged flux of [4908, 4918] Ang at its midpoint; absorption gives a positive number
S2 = -1.9 Ang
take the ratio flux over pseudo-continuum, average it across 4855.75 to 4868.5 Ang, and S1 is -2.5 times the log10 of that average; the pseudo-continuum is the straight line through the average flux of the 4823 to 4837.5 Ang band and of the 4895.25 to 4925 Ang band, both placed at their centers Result 0.10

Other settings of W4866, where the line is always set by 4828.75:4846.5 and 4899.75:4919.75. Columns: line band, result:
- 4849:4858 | 0.74 Ang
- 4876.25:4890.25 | 1.07 Ang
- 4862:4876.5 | 1.37 Ang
